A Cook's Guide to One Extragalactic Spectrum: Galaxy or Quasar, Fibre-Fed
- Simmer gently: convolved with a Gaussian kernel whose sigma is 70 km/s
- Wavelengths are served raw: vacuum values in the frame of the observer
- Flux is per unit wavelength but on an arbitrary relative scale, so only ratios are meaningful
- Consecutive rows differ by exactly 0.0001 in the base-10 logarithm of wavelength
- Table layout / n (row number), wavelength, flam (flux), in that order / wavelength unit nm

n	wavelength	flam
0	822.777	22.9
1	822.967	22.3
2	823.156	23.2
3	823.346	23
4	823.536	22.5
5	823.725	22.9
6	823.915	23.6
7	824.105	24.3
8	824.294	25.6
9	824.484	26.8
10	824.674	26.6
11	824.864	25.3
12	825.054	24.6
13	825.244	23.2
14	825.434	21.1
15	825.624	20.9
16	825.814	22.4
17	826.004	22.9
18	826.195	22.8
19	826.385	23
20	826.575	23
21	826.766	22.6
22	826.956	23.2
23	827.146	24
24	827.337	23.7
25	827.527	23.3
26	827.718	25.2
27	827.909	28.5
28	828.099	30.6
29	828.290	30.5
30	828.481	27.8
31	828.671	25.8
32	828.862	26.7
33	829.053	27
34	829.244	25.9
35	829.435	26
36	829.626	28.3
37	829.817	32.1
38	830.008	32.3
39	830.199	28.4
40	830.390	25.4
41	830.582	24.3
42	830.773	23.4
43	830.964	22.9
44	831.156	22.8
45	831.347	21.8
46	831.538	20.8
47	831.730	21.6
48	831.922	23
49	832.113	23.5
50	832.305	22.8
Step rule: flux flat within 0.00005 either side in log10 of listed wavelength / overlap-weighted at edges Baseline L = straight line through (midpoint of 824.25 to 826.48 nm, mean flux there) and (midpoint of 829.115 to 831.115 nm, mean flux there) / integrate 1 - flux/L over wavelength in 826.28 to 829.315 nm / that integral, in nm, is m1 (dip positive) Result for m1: -0.042 nm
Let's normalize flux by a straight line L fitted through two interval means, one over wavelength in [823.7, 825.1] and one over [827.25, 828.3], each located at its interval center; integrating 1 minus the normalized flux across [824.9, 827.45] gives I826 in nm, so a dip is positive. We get 0.29 nm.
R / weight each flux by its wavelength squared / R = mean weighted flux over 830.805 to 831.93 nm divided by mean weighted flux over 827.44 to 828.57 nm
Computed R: 0.8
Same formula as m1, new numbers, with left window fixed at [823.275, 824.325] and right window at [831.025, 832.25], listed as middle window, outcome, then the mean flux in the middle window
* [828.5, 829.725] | -0.22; 26.7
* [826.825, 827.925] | -0.06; 24.3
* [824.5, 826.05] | -0.02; 23.6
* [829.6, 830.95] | -0.29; 27.4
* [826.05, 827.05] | 0.01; 22.9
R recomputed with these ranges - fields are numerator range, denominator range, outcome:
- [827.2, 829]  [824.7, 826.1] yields 1.17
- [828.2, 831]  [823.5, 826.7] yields 1.16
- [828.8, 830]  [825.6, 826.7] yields 1.25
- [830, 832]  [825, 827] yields 1.07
